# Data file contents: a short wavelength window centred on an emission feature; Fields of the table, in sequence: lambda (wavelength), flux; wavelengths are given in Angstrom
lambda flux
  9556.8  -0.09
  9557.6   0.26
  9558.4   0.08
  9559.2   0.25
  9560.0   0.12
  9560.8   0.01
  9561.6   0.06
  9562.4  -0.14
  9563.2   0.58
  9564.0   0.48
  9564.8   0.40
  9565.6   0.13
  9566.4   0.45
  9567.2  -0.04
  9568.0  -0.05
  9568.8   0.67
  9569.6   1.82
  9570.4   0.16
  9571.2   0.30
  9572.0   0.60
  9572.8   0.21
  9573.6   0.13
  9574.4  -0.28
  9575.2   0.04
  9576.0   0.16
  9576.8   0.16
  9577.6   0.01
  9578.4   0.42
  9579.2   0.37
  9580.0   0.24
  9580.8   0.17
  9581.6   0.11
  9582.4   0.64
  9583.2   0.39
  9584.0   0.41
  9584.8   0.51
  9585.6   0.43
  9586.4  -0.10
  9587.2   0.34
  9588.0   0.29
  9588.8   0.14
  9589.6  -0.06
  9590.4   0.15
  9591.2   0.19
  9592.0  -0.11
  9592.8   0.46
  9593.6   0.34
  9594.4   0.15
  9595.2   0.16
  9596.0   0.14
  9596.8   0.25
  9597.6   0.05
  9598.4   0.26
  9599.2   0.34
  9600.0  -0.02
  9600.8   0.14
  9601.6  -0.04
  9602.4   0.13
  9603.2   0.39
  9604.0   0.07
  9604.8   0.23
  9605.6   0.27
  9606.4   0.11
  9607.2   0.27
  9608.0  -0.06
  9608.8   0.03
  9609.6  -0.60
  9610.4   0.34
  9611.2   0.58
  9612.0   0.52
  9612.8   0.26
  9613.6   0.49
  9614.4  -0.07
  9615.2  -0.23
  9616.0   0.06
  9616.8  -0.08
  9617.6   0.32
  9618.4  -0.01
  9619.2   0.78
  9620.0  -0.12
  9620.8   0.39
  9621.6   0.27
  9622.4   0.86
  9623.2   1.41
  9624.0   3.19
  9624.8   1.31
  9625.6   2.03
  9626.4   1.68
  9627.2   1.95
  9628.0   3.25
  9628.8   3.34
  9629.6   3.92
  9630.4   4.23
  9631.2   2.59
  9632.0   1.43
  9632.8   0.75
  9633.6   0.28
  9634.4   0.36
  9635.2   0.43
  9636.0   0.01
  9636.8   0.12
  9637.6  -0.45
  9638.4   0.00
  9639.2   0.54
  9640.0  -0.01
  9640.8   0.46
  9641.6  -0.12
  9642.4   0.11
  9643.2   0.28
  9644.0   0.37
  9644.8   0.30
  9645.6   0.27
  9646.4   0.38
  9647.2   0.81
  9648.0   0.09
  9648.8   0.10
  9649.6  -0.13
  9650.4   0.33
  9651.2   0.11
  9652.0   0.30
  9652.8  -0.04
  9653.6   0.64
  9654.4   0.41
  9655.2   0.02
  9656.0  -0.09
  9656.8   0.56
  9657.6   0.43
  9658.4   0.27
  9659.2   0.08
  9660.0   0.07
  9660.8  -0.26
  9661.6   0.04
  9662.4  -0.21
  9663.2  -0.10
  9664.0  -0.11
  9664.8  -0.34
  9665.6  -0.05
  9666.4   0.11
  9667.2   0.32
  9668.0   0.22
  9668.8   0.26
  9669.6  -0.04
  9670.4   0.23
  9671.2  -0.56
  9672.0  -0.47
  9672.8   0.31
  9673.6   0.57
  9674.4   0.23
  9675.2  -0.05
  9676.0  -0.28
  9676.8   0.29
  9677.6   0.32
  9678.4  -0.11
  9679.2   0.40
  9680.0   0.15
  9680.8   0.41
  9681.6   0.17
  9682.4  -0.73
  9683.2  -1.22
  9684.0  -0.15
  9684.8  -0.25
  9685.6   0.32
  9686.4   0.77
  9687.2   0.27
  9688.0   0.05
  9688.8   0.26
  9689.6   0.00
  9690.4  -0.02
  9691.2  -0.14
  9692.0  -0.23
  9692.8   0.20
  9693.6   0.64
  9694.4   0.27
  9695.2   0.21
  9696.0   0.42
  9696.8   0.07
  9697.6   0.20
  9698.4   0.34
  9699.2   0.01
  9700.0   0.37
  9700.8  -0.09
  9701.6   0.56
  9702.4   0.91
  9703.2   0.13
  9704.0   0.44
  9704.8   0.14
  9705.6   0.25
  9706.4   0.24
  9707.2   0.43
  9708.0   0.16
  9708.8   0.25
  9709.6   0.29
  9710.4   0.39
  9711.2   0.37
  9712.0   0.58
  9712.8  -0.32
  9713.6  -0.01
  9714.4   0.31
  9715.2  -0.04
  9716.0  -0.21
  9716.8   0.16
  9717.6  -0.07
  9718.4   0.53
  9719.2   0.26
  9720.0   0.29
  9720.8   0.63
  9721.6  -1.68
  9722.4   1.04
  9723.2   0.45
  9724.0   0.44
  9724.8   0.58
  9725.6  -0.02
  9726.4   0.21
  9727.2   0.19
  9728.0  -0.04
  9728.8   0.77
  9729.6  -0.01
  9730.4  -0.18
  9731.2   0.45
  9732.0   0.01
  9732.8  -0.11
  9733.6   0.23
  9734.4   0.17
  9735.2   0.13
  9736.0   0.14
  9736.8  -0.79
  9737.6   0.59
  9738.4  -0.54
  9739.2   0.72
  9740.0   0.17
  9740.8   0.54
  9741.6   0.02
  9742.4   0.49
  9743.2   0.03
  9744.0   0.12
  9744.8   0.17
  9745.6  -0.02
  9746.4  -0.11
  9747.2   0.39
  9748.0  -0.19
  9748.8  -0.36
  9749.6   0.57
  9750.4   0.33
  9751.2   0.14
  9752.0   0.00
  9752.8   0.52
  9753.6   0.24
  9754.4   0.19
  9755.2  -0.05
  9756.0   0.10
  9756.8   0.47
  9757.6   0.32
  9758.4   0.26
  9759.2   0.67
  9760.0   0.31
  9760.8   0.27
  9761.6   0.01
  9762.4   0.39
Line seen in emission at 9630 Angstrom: [O III] 5007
